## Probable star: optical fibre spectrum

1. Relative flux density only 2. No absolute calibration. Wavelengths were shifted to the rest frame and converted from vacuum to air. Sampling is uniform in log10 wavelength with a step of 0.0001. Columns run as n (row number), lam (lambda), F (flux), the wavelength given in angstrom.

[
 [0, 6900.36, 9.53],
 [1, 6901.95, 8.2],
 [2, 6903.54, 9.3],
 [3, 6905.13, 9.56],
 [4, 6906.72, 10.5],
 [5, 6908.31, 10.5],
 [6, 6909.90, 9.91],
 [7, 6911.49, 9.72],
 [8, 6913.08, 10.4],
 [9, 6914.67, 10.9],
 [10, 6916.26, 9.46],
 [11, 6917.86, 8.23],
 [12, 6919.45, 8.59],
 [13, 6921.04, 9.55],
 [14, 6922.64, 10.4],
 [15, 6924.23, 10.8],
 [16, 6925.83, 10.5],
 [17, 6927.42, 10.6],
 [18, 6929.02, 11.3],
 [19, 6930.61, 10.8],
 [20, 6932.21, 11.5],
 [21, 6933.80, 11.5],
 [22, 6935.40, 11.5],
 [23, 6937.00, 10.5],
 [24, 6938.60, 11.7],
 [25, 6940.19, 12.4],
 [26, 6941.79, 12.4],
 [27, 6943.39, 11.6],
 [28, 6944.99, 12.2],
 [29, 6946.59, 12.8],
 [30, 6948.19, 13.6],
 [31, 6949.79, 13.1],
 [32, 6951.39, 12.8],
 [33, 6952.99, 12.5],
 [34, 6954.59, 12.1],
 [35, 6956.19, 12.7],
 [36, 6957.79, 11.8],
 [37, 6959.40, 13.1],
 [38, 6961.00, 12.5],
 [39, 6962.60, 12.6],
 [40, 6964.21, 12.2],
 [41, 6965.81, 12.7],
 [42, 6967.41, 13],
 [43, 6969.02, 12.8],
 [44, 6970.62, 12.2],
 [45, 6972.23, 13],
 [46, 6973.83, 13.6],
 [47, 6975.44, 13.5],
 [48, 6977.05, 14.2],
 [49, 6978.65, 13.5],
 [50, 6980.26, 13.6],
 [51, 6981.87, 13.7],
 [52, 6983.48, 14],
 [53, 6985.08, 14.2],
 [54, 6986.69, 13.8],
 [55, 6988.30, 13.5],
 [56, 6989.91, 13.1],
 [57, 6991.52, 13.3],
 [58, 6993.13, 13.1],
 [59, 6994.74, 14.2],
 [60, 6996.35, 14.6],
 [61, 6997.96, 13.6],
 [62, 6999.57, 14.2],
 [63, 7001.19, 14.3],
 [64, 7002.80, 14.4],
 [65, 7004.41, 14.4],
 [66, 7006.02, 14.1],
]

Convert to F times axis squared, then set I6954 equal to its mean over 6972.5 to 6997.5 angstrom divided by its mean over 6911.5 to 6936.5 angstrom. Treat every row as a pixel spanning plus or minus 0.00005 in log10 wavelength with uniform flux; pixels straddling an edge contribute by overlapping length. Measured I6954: 1.3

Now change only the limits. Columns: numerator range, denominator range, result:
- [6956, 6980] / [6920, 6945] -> 1.17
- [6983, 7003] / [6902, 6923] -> 1.46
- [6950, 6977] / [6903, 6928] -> 1.30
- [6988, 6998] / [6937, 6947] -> 1.15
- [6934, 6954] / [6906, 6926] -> 1.24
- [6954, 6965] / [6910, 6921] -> 1.31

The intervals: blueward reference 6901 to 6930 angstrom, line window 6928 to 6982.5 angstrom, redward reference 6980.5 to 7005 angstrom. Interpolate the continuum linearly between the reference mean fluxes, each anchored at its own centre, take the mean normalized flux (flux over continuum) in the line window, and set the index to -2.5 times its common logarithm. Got -0.048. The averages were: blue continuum 9.92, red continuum 13.9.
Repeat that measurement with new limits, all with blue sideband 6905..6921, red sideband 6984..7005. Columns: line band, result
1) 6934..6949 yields -0.077 mag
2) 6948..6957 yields -0.087 mag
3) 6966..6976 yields -0.023 mag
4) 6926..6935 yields -0.045 mag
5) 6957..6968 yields -0.023 mag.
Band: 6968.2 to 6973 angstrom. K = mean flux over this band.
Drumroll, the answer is 12.7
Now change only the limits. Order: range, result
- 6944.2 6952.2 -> 12.9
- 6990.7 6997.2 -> 13.8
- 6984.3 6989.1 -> 13.8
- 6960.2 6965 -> 12.4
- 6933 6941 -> 11.5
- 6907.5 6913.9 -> 10.1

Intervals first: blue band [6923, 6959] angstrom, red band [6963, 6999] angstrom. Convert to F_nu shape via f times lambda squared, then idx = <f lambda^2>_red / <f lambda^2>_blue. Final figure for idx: 1.1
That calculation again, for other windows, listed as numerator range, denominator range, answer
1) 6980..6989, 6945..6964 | 1.10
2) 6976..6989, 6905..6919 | 1.42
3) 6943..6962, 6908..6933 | 1.25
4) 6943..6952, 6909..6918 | 1.30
